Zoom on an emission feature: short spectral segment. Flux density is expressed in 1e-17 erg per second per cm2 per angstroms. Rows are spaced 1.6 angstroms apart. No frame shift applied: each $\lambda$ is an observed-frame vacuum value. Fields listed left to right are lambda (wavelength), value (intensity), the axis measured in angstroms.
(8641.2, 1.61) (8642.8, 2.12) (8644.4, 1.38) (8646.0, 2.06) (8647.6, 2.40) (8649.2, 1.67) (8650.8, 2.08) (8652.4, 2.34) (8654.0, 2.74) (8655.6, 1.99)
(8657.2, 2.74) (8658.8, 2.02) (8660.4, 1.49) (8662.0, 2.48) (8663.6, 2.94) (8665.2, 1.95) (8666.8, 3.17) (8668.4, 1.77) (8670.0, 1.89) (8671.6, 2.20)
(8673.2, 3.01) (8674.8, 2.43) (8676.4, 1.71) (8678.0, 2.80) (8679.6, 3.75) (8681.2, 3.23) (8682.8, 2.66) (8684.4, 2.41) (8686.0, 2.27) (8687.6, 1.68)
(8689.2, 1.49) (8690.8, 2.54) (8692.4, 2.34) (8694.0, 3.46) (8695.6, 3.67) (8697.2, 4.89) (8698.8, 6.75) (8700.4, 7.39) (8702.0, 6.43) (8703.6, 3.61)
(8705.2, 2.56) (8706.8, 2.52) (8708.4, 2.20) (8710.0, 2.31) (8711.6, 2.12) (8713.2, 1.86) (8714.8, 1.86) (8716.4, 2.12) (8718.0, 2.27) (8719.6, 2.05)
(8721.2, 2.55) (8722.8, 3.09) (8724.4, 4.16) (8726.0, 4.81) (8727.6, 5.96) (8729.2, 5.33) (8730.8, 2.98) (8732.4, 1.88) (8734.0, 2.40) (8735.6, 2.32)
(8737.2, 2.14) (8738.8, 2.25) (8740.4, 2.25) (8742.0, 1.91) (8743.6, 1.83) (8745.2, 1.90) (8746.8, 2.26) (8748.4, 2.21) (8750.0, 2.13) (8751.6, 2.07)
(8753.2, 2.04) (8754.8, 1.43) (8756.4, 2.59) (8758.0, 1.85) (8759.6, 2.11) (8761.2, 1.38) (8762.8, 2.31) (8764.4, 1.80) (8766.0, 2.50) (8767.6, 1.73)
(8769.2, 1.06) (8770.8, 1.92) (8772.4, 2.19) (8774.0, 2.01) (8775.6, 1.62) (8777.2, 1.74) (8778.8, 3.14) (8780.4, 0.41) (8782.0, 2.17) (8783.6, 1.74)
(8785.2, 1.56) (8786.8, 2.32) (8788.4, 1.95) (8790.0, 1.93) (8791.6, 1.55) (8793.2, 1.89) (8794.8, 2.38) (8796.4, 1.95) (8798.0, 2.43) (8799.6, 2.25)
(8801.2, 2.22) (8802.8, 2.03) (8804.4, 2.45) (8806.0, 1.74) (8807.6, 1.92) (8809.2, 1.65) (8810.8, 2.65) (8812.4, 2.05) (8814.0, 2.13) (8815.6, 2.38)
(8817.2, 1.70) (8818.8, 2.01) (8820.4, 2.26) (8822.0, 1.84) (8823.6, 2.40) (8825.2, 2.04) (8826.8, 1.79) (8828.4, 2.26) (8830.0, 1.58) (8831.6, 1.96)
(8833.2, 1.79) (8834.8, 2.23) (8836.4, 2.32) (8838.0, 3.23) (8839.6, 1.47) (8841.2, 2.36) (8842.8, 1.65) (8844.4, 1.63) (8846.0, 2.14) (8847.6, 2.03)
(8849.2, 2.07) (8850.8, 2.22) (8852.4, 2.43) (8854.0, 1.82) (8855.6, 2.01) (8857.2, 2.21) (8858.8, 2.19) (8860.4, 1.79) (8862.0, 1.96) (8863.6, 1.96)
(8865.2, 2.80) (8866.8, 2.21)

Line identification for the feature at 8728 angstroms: [N II] 6583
